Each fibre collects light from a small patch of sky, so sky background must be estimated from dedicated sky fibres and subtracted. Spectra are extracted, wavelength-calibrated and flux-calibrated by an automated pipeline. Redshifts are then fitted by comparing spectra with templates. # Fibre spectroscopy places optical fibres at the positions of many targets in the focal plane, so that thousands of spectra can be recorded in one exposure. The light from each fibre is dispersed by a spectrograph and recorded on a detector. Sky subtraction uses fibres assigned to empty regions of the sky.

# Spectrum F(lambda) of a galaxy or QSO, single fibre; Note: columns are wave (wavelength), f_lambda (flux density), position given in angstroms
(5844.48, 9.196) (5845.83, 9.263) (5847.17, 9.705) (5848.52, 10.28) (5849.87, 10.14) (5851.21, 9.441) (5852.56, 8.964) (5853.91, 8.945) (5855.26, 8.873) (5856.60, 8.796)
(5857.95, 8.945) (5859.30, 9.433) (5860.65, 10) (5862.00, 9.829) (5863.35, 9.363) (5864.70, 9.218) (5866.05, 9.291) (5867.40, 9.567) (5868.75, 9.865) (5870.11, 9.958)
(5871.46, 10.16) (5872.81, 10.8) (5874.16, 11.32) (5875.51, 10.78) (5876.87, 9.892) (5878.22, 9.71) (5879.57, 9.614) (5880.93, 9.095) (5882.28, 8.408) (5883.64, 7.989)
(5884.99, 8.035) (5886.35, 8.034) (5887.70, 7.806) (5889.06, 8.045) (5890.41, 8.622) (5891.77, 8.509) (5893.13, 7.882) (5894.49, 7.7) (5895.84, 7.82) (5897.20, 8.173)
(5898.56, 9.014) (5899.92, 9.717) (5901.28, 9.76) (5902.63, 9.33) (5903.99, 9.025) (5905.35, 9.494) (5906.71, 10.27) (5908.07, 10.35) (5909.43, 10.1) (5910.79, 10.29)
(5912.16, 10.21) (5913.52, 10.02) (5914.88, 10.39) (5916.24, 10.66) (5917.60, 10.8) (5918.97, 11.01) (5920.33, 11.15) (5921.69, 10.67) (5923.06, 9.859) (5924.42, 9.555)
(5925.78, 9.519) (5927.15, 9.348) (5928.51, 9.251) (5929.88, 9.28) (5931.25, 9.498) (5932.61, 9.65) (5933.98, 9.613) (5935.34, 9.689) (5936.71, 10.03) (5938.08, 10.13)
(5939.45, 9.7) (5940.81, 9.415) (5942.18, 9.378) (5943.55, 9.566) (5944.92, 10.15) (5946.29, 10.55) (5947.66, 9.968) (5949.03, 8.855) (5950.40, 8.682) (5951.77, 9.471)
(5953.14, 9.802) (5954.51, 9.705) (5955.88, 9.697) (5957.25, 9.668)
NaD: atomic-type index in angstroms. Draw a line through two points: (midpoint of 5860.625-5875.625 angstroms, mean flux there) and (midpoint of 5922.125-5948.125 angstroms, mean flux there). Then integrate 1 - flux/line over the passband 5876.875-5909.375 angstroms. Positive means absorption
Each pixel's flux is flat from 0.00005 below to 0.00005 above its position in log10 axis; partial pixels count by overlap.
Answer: 3.4 angstroms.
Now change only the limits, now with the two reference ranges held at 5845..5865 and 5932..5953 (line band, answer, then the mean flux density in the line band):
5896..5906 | 0.4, 9.14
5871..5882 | -0.7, 10.1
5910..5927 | -1.3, 10.3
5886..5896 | 1.5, 8.07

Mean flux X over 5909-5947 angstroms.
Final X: 9.98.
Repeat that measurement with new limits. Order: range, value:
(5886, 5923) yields 9.46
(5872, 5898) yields 8.86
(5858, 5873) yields 9.7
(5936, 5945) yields 9.73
